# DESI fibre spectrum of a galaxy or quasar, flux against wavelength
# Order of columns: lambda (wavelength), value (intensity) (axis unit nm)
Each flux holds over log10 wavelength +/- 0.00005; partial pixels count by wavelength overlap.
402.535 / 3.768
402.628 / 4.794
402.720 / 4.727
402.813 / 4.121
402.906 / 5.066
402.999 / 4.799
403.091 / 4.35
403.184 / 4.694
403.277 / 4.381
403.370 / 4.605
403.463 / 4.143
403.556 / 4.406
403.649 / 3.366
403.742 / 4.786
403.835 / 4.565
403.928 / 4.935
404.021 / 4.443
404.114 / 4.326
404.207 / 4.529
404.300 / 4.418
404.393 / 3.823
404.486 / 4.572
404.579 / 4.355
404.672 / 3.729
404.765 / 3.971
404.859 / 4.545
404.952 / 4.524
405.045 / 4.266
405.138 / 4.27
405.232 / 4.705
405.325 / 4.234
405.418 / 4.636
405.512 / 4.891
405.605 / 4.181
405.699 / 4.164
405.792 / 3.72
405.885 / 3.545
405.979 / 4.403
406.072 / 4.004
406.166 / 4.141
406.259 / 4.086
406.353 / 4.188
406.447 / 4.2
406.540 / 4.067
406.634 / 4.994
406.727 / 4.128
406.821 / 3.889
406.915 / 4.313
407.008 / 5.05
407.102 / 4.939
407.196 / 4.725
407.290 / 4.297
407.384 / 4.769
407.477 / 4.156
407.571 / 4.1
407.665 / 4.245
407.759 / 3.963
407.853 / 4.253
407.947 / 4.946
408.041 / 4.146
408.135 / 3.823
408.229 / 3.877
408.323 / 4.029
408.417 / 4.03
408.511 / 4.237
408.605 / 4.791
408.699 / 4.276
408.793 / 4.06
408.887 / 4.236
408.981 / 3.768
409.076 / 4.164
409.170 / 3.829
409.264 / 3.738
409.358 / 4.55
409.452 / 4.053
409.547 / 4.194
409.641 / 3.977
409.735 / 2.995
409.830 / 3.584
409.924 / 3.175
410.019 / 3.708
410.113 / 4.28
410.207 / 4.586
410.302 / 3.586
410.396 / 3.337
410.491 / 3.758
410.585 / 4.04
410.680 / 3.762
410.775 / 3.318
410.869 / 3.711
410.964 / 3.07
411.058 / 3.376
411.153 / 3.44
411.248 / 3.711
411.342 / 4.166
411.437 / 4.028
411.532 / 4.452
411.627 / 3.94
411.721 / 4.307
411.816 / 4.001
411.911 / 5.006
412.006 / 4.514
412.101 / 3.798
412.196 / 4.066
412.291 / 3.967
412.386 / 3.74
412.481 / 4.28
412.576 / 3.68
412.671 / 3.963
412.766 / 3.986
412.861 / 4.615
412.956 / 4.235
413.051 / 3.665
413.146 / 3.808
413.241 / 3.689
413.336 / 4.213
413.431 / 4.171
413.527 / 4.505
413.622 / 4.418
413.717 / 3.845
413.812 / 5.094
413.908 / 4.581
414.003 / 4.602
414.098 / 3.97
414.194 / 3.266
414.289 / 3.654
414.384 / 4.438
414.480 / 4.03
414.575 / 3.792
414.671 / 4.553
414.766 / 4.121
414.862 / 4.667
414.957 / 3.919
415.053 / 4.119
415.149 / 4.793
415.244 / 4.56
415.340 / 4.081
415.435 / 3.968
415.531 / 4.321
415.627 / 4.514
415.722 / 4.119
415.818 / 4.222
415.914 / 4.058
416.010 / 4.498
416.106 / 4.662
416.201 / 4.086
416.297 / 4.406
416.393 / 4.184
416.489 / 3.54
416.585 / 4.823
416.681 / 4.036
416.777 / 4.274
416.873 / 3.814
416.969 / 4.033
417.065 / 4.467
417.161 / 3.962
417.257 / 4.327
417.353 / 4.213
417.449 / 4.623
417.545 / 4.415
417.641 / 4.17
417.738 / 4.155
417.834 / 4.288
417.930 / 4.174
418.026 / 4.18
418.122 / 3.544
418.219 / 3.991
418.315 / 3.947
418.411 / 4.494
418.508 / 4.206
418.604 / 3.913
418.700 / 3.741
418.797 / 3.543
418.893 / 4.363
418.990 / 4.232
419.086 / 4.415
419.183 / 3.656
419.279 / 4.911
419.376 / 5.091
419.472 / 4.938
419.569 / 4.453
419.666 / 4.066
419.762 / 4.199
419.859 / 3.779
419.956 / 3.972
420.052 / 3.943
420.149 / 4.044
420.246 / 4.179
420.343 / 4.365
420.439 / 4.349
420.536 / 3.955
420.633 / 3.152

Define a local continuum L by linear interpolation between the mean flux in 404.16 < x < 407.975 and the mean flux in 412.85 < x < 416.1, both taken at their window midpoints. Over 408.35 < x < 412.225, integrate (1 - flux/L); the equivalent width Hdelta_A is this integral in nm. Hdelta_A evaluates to 0.29 nm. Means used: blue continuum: 4.31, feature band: 3.94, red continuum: 4.21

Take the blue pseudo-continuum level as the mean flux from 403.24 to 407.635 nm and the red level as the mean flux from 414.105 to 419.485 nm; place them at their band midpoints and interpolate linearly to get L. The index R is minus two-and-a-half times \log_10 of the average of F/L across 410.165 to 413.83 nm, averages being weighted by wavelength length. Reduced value 0.07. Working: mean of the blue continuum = 4.33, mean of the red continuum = 4.2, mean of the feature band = 3.99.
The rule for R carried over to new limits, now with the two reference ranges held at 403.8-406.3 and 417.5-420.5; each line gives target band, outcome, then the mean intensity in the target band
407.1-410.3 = 0.04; 4.11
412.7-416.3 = 0.00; 4.21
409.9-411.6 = 0.13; 3.76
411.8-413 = 0.02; 4.14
